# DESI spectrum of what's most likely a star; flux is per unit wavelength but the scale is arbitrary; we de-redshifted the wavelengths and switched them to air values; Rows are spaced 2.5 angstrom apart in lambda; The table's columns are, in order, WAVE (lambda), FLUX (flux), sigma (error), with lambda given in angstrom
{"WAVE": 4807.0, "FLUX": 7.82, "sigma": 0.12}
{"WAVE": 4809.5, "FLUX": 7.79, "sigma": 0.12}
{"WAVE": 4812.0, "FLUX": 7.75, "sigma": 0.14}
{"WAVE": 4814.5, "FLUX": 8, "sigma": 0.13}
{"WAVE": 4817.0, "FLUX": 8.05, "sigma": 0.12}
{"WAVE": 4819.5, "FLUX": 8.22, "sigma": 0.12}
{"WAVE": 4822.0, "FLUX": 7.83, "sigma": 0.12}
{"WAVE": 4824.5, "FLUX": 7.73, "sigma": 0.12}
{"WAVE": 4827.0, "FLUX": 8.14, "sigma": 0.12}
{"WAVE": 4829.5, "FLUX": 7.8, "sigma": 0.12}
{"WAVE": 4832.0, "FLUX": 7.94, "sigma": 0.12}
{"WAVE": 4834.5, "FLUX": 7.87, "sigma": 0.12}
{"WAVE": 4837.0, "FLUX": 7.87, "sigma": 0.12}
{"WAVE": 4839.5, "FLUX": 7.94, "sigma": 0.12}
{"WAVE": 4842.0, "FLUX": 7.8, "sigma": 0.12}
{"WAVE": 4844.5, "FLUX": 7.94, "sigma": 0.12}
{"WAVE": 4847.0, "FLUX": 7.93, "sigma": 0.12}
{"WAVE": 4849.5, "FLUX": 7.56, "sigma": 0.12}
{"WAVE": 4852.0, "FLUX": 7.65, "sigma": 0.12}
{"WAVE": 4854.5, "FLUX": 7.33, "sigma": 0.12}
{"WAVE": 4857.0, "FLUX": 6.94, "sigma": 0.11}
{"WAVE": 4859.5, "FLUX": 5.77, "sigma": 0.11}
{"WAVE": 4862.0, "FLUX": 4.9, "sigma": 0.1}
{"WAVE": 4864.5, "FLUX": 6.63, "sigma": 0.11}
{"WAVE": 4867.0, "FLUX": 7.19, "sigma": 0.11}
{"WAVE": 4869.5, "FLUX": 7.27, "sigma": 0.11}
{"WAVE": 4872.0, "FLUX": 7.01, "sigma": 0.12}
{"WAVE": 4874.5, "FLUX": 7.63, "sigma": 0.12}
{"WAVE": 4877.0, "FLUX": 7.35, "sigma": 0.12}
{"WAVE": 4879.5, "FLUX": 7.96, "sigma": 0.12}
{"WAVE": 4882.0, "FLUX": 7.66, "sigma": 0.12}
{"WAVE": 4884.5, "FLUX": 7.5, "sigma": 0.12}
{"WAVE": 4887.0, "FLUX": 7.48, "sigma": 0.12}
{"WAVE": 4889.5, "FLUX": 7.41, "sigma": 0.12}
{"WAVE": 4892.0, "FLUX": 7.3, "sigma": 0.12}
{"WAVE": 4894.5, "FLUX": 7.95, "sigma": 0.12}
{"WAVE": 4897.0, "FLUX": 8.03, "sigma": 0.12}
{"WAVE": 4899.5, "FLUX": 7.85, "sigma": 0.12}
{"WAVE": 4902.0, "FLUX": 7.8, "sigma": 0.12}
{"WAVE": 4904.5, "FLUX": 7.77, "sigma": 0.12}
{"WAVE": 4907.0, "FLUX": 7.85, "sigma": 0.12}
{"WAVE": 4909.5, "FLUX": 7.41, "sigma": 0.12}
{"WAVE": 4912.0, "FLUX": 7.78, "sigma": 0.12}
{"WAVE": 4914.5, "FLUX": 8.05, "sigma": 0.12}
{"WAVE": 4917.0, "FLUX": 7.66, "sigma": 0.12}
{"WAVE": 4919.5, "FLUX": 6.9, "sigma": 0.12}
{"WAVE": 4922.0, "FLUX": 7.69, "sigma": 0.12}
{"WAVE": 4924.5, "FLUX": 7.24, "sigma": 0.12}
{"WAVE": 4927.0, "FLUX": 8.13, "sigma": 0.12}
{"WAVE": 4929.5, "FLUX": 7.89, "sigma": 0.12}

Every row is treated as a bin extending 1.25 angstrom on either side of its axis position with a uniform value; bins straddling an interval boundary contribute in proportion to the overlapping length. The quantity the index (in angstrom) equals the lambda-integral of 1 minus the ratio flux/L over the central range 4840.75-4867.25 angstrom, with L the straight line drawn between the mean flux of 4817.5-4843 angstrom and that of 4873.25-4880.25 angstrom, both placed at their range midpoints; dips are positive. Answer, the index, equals 2.5 angstrom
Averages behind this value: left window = 7.92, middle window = 7.05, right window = 7.62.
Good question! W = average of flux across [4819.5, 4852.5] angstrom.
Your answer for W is 7.86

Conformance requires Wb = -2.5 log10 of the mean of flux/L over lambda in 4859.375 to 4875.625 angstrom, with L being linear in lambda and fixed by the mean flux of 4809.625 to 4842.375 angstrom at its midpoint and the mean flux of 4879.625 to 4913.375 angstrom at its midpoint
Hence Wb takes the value 0.17 mag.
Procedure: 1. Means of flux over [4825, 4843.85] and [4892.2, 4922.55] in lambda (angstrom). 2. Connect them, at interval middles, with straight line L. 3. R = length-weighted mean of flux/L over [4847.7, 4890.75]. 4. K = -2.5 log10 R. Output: 0.10 mag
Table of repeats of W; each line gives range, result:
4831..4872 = 7.27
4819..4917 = 7.54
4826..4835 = 7.94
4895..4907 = 7.87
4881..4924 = 7.65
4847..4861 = 7.09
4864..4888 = 7.39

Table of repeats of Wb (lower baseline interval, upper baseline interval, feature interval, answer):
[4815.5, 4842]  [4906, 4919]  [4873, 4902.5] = 0.016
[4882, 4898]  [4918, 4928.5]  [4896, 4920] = -0.026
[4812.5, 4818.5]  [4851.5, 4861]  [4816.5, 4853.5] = -0.065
